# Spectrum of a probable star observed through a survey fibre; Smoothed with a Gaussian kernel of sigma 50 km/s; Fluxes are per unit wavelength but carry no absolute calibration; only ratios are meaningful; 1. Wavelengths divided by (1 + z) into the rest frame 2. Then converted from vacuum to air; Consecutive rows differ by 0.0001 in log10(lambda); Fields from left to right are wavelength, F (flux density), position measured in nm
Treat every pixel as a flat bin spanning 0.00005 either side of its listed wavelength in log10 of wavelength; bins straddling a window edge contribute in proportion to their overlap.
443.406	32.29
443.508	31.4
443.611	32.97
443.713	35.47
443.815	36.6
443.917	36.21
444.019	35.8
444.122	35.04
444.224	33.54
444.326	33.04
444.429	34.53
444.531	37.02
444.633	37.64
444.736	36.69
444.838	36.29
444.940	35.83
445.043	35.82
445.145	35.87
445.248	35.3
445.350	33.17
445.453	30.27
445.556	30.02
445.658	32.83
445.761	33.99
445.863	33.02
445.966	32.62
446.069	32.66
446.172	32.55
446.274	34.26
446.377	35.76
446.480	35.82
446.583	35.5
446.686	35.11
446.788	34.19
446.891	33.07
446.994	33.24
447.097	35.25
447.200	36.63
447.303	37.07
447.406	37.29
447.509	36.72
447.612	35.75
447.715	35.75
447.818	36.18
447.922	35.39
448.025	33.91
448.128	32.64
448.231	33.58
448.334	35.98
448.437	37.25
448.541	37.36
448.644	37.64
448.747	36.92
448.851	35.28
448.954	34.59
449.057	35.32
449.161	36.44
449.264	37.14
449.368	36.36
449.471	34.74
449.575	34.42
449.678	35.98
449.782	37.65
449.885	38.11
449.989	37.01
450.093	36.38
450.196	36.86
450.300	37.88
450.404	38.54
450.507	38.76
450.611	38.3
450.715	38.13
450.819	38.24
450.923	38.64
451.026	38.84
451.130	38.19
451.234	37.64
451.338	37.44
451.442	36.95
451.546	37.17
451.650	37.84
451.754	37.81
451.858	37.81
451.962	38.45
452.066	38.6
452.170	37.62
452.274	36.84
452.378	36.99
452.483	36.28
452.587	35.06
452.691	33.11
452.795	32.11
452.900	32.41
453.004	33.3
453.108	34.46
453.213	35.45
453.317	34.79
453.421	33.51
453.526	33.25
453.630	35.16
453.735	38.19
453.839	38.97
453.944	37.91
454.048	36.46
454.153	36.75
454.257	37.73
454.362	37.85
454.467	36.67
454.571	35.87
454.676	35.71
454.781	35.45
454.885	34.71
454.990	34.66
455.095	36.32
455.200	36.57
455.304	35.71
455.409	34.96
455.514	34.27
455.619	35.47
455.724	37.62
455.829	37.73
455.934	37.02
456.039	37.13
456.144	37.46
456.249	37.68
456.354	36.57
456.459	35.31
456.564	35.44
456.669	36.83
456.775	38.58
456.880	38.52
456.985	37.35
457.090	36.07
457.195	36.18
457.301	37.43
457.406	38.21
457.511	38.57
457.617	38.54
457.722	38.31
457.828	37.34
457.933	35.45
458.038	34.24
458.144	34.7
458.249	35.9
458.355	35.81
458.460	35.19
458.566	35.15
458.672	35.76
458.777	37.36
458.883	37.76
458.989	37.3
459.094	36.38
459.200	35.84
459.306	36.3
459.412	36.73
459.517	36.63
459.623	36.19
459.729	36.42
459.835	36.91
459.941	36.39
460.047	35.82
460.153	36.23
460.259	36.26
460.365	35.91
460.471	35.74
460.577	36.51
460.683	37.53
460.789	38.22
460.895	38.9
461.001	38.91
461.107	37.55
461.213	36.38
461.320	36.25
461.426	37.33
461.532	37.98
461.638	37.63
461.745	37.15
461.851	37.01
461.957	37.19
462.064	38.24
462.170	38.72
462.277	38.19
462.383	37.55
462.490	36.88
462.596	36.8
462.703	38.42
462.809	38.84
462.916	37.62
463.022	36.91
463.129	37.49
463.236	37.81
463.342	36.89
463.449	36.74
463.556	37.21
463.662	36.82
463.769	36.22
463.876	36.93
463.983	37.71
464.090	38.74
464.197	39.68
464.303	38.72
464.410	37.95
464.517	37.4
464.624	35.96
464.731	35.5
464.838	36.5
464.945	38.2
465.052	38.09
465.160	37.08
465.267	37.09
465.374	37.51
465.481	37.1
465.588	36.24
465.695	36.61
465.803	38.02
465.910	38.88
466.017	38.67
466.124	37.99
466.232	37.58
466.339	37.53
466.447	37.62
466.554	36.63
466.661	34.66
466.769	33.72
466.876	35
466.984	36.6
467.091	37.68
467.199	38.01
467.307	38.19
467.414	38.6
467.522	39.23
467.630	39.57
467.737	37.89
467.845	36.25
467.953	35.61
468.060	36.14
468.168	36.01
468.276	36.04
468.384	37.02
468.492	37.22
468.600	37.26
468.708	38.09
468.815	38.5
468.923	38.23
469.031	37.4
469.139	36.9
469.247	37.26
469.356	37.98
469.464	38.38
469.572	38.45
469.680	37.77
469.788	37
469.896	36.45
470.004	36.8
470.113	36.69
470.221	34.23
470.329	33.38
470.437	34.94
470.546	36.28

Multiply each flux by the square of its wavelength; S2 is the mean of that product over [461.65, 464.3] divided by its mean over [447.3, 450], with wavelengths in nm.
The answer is 1.1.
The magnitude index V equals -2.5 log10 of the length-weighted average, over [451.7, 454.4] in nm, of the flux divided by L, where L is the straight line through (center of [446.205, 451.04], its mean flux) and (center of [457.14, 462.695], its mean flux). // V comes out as 0.01 mag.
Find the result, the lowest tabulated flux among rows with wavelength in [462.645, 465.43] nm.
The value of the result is 35.5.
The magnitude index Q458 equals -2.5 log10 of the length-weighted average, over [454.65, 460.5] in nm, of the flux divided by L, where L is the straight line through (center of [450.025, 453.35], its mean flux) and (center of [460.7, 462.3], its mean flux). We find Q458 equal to 0.026 mag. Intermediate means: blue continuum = 36.8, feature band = 36.4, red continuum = 37.7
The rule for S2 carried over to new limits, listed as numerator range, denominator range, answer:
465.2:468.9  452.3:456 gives 1.10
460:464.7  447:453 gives 1.08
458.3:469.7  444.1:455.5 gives 1.11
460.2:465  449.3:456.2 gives 1.07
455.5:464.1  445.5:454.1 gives 1.08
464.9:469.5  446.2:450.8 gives 1.12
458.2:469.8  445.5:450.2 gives 1.13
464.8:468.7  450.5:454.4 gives 1.08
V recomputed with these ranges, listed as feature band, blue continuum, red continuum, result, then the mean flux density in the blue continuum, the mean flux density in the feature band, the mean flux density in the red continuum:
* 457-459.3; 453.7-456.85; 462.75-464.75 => 0.010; 36.6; 36.6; 37.5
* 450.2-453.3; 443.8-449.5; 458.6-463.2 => -0.031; 35.1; 36.8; 37.1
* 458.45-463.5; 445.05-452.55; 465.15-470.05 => -0.007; 36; 37.1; 37.3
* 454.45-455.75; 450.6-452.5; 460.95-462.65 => 0.060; 37.8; 35.6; 37.5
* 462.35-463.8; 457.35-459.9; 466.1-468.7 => -0.016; 36.5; 37.3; 37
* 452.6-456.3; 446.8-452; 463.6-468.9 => 0.030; 36.6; 35.8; 37.3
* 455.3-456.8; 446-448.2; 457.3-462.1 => -0.006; 35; 36.5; 36.8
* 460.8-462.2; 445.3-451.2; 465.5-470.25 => -0.028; 35.6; 37.6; 37.2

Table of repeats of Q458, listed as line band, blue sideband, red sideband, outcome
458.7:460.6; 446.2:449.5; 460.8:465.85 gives 0.02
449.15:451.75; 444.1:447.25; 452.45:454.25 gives -0.07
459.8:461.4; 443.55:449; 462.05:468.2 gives 0.00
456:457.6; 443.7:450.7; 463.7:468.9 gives -0.02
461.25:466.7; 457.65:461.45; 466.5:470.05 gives -0.02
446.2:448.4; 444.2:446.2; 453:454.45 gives -0.02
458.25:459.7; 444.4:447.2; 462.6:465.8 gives 0.01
